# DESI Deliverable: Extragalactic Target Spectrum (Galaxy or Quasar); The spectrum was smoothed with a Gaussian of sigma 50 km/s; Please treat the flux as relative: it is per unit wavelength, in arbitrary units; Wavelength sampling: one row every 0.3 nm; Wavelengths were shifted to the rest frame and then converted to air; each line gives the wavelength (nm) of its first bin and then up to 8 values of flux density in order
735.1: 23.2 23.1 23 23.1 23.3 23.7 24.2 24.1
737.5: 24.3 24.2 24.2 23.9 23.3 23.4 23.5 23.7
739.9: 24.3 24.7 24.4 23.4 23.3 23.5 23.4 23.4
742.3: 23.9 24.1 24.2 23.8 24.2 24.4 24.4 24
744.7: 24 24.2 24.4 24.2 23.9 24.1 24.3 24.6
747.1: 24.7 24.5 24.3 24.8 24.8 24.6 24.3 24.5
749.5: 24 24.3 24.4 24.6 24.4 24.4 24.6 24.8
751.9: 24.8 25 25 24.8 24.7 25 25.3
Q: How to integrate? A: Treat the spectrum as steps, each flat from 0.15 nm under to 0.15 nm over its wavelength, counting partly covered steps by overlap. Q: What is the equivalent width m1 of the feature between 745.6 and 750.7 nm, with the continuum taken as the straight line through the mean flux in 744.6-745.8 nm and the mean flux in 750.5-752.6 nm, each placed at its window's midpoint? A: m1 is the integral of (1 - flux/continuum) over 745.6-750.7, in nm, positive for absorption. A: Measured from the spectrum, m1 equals 0.00 nm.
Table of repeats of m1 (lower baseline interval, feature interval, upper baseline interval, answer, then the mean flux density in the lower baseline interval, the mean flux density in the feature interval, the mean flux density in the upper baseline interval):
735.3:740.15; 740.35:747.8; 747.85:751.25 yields 0.020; 23.7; 24.1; 24.5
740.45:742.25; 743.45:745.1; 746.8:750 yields -0.019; 23.5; 24.2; 24.5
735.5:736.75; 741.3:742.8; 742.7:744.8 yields 0.017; 23.3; 23.7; 24.1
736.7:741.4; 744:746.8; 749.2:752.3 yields 0.006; 23.9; 24.2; 24.5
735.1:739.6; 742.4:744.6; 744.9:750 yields -0.005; 23.6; 24.1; 24.4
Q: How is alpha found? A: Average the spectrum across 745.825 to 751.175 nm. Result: 24.4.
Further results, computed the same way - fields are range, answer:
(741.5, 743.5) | 23.8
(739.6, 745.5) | 24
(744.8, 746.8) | 24.2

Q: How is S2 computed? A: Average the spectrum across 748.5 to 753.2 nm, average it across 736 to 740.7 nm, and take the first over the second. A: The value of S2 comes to 1.0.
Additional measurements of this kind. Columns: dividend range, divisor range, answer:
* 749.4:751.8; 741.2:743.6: 1.03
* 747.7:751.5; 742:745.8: 1.01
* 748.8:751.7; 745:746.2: 1.01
